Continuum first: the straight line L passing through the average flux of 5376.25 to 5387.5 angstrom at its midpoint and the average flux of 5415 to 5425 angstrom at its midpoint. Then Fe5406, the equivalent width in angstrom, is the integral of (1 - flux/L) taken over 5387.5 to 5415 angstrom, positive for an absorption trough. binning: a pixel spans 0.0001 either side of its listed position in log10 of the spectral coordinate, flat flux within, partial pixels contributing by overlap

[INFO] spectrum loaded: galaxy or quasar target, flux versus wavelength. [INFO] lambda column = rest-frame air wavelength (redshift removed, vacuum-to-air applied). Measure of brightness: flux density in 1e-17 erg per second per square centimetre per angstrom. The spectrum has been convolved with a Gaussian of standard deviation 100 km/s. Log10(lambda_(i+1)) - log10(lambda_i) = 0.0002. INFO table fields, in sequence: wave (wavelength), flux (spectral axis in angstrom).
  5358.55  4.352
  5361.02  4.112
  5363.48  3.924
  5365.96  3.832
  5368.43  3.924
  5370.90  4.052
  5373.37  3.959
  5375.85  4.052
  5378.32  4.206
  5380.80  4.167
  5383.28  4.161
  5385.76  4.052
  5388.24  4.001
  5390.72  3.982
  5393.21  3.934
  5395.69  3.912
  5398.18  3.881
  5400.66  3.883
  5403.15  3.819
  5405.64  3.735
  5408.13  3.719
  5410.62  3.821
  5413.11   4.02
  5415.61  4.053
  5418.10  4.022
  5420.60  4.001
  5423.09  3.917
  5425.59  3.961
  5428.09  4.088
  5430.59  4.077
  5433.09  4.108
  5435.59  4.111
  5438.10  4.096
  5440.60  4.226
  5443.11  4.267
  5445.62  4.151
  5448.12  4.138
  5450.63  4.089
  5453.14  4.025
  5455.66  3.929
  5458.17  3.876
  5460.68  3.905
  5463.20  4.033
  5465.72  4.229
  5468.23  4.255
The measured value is 1.2 angstrom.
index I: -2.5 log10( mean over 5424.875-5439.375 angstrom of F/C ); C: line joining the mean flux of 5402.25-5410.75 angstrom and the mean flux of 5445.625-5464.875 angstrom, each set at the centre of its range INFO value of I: -0.050 mag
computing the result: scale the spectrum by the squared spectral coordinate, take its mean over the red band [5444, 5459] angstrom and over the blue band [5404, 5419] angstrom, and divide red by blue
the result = 1.06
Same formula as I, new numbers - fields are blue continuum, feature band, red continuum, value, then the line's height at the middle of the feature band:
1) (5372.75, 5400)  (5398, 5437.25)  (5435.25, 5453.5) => 0.04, 4.09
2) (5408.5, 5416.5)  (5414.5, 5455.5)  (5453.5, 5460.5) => -0.04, 3.93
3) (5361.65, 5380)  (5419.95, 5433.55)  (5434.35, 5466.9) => 0.01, 4.06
